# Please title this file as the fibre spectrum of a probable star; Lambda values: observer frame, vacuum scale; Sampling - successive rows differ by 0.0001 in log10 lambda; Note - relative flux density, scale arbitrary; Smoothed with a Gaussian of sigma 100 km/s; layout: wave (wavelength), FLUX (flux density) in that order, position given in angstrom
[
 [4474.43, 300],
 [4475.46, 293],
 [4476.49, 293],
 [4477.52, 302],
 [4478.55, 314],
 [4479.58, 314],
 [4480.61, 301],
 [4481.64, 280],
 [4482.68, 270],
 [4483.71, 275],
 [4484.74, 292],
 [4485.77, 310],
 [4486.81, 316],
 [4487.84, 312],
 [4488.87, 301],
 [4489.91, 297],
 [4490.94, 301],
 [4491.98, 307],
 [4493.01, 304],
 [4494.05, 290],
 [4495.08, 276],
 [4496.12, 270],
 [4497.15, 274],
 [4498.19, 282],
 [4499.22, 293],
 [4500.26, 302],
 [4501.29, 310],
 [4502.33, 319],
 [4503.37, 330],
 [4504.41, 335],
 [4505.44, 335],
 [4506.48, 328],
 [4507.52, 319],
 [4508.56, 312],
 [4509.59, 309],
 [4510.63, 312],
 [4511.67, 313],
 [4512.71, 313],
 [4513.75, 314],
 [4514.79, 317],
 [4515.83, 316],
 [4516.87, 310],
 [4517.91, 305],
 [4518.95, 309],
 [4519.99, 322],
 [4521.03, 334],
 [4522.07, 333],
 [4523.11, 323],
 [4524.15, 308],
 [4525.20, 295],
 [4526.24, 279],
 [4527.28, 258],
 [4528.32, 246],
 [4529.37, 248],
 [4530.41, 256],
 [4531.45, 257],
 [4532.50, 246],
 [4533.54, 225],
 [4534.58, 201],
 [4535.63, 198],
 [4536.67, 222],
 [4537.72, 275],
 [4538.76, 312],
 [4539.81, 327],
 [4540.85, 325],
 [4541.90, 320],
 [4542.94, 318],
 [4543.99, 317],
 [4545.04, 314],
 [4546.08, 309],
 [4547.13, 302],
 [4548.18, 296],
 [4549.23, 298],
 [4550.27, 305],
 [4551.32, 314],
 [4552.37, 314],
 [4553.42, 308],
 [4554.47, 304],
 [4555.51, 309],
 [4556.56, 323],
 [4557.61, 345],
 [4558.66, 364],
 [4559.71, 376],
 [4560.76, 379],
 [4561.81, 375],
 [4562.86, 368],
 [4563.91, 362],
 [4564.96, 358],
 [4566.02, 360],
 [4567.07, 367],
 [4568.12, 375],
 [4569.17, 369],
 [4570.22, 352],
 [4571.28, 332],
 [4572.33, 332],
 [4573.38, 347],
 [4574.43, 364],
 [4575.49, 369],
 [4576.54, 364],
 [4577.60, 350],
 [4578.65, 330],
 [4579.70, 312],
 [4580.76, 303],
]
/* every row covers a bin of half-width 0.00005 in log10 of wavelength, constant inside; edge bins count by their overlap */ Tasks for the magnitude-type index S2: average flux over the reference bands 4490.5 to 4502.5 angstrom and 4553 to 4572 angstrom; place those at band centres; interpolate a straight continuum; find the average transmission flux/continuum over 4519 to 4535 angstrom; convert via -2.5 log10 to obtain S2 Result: 0.16 mag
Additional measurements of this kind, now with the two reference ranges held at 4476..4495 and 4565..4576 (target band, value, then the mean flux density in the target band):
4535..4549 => 0.15 mag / 294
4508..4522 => 0.01 mag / 315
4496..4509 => 0.00 mag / 310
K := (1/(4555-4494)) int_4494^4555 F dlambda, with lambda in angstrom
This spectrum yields 297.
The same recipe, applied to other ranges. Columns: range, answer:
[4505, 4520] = 315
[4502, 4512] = 321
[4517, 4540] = 276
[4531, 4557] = 290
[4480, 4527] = 305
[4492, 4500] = 286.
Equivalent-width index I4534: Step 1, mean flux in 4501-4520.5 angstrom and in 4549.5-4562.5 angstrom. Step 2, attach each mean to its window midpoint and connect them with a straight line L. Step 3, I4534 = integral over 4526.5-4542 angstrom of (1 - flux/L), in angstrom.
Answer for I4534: 3.16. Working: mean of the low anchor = 317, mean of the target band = 260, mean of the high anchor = 335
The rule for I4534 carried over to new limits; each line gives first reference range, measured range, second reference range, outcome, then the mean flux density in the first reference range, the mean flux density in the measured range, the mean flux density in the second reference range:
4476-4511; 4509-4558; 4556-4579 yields 5.3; 303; 296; 357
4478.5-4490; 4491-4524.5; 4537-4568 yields -0.1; 298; 310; 329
